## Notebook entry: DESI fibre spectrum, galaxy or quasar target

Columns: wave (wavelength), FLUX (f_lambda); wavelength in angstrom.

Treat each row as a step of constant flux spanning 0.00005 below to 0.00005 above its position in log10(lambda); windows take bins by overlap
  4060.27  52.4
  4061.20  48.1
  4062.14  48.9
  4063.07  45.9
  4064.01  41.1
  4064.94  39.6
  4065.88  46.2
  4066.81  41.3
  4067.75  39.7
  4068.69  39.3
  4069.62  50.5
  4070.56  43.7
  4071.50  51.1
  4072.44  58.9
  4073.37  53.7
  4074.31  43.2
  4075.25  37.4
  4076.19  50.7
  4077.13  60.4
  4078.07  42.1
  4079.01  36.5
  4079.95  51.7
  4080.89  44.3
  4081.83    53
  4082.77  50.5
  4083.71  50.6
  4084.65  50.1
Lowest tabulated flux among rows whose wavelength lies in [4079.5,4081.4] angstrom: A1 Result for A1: 44.3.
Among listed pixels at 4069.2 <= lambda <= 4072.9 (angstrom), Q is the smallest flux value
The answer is 43.7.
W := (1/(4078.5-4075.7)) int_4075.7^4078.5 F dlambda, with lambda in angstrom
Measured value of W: 51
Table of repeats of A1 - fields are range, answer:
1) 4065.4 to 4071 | 39.3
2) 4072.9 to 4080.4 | 36.5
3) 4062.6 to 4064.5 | 41.1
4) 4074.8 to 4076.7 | 37.4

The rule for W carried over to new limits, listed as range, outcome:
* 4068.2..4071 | 44.5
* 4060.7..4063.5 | 47.8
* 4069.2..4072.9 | 50.9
